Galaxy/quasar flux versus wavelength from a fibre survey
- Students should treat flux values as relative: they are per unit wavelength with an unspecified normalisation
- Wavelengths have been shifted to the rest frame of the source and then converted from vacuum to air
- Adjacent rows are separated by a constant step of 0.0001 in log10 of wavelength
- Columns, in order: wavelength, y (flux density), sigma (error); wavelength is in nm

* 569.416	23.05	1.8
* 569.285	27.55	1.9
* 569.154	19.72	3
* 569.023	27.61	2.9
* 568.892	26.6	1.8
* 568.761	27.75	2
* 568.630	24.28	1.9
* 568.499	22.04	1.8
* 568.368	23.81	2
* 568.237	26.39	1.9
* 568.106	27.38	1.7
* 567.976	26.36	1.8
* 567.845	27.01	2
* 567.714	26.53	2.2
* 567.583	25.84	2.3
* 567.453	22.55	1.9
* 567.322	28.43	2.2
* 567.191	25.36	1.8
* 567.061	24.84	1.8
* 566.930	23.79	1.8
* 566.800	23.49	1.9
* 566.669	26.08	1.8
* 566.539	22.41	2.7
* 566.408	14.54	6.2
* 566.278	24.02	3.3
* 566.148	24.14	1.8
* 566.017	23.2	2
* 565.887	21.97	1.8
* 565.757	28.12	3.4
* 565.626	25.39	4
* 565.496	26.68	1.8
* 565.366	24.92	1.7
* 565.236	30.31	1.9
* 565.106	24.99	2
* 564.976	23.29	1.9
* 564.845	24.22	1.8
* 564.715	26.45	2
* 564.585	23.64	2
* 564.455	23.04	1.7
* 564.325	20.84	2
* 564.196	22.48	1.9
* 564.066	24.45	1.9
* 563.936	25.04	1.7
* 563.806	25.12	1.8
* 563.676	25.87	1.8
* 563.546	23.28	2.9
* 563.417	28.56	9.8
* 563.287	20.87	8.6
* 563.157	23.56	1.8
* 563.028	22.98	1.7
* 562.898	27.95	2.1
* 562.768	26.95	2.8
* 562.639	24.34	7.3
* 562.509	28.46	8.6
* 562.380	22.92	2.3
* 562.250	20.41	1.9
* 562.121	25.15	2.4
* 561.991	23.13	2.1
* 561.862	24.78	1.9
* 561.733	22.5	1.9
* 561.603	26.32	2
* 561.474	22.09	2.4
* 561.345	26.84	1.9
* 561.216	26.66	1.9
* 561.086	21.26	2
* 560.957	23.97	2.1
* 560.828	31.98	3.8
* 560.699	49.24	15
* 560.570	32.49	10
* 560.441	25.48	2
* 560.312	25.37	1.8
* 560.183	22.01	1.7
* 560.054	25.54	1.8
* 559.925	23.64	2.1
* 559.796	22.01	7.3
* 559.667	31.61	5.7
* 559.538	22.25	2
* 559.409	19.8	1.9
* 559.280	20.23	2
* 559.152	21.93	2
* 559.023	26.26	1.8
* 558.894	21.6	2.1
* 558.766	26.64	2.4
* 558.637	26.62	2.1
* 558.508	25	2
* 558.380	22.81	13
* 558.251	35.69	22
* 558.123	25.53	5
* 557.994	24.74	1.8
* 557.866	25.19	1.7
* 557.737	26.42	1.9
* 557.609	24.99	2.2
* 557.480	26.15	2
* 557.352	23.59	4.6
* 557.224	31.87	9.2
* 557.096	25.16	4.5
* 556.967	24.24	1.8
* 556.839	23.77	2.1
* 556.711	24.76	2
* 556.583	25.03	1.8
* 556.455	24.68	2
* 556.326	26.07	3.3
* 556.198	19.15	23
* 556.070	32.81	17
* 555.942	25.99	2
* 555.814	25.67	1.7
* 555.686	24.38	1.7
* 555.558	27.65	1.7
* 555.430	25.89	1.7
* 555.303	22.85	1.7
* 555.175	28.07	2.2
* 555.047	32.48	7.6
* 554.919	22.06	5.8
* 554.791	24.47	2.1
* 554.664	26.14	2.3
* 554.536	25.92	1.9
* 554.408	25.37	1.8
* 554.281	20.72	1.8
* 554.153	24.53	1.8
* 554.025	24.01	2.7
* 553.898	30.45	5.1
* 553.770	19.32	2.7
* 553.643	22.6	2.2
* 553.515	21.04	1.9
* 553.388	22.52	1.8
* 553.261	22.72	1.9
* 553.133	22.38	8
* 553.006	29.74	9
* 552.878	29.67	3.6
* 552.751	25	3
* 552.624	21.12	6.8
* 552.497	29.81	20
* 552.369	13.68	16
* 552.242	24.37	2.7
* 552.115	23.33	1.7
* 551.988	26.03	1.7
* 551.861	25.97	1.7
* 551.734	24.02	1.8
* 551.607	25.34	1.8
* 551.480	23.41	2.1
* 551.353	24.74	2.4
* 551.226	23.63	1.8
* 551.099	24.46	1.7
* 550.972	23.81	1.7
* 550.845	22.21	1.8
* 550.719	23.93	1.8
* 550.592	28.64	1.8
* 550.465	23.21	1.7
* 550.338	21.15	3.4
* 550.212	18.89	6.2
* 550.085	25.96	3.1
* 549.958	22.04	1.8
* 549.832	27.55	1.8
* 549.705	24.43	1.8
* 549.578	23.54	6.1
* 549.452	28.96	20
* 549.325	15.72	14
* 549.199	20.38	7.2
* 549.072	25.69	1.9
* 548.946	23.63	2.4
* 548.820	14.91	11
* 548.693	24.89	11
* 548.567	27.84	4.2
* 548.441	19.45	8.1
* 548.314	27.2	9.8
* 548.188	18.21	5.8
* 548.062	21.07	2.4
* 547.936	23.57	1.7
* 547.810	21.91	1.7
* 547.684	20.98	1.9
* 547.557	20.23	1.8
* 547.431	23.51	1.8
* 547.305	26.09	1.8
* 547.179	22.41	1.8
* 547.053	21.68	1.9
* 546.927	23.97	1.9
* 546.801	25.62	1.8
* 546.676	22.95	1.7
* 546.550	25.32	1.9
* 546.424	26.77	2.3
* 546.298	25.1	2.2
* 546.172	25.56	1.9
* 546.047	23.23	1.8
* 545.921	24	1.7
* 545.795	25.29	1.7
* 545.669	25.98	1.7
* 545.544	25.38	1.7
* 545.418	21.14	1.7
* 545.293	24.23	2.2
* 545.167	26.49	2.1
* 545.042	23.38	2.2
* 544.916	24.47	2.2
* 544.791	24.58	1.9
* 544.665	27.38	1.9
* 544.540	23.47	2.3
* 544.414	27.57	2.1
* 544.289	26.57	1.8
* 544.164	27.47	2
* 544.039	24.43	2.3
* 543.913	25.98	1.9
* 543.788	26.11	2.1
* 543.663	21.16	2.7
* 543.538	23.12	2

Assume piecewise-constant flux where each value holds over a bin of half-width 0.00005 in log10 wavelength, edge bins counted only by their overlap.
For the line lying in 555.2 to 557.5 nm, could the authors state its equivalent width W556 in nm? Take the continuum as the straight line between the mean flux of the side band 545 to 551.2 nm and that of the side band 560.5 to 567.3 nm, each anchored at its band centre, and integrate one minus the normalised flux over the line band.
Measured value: -0.11 nm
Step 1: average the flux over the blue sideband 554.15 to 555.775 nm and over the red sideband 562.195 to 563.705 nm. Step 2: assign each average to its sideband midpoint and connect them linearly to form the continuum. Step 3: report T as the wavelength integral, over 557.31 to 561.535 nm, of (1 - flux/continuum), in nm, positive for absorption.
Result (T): -0.16 nm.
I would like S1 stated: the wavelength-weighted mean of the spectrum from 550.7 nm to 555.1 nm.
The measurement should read 24.3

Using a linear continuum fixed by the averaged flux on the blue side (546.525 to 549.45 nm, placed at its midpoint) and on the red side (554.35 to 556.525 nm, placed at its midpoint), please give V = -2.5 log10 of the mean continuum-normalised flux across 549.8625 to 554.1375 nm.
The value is 0.02 mag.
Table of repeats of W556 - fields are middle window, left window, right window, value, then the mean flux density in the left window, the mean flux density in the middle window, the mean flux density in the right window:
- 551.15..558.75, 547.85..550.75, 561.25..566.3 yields -0.46 nm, 23.1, 25.1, 24.6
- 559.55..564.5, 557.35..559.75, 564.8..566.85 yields -0.16 nm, 25.1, 25.5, 24.2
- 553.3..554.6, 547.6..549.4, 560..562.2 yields 0.02 nm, 21.8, 23.6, 26.7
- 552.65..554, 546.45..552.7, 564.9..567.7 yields -0.05 nm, 23.3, 24.4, 24.5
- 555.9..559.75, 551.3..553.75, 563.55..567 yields -0.20 nm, 24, 25.3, 24.2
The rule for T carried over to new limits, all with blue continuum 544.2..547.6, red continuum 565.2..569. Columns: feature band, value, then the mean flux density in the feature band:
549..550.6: 0.08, 23.4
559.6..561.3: -0.20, 27.8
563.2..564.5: 0.05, 24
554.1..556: -0.06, 25.5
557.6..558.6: -0.06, 26.4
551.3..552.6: 0.04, 24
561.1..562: 0.01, 24.5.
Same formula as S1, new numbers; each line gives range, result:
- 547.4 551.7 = 23.1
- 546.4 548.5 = 22.9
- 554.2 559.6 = 25.3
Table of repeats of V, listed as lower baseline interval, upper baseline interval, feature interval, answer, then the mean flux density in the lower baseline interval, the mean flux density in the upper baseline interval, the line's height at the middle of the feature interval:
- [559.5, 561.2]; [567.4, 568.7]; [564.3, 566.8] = 0.080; 27.5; 25.3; 26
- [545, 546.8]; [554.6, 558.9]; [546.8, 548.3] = 0.111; 24.7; 25.9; 24.9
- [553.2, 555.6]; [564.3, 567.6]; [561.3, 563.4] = 0.002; 24.7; 24.3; 24.4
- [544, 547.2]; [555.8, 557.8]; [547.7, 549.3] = 0.130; 24.8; 25.6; 25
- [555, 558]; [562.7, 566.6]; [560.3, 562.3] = -0.077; 25.9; 24.3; 25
